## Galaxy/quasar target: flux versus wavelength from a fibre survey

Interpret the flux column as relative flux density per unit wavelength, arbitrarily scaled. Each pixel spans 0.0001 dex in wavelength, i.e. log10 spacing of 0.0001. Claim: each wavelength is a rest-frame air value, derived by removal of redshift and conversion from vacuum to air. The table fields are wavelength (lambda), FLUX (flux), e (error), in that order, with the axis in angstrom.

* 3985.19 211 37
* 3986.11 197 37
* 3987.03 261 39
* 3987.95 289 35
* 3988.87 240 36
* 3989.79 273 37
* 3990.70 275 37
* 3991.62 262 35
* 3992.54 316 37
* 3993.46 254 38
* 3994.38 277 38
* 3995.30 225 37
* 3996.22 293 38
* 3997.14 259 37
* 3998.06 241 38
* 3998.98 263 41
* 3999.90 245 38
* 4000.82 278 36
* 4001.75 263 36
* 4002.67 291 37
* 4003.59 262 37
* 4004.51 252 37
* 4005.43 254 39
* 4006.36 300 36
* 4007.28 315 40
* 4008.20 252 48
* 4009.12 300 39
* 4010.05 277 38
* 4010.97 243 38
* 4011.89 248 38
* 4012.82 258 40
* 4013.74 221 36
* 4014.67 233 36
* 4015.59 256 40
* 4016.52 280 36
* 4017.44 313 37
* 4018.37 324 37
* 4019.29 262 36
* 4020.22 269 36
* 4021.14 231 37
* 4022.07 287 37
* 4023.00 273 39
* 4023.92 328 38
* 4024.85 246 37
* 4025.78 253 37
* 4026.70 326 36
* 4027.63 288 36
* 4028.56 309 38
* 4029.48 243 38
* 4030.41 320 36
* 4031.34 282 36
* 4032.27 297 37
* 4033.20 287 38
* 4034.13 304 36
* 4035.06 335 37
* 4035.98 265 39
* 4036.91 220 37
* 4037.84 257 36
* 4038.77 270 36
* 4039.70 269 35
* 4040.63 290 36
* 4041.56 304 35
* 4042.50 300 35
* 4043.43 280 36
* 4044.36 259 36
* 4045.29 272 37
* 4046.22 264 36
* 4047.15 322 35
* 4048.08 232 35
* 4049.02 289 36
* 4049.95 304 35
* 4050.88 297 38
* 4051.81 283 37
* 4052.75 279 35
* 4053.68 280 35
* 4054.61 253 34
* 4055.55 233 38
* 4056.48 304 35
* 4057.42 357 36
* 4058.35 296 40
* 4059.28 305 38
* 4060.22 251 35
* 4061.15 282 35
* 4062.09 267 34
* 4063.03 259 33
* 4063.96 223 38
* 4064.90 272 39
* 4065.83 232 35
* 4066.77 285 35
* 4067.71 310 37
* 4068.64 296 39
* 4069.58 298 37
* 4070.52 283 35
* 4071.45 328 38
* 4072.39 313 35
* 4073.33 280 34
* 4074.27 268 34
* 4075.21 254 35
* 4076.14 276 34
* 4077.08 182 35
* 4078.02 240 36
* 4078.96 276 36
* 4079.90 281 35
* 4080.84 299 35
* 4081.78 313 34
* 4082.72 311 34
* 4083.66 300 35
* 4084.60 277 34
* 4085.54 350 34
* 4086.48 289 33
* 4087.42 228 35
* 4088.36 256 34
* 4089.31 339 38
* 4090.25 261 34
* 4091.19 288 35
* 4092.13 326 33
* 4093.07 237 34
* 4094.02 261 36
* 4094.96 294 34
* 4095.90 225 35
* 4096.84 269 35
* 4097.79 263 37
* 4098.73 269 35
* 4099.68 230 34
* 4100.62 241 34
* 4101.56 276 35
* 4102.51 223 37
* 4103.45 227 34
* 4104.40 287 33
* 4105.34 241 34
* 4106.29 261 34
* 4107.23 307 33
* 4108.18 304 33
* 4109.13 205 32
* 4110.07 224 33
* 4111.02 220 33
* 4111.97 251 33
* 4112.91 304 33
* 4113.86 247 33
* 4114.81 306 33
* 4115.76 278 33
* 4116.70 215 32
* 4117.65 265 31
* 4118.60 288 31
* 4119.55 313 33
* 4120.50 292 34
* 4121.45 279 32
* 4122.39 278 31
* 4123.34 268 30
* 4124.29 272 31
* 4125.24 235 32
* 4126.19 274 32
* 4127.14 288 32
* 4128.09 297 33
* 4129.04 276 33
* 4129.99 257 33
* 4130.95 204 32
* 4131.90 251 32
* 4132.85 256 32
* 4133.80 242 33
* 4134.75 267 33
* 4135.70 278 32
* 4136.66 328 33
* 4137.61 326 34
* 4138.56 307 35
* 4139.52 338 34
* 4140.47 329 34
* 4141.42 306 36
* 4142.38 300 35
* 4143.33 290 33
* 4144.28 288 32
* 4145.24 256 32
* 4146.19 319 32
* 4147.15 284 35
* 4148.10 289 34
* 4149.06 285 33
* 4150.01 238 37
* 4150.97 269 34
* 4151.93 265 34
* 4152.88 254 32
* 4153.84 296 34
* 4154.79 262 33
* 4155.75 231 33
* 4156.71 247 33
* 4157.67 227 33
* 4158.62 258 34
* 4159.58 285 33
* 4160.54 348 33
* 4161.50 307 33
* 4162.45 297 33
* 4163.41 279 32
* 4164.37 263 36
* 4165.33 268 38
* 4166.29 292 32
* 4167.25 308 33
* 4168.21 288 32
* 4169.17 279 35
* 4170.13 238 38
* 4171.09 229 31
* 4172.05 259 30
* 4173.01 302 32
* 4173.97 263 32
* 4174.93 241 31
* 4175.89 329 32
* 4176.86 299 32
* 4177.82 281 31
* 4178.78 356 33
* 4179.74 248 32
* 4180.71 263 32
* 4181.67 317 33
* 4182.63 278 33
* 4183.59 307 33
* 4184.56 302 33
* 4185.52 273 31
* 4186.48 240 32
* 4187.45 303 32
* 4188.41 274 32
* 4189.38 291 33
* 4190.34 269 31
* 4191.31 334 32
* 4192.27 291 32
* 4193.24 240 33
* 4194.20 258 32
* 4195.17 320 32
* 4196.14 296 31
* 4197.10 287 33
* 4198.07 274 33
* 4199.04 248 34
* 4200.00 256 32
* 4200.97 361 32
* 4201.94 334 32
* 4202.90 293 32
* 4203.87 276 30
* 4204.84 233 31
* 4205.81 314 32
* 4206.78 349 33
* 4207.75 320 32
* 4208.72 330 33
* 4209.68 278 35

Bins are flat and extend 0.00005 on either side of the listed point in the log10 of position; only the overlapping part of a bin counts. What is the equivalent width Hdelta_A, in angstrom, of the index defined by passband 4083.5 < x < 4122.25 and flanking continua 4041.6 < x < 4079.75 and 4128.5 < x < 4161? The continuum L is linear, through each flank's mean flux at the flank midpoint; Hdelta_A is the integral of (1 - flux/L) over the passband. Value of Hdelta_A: 1.3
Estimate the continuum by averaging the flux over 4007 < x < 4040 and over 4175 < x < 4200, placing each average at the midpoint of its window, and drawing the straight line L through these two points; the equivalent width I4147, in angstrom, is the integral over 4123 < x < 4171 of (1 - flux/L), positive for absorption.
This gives 0.9 angstrom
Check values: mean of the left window 276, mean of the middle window 278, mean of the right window 286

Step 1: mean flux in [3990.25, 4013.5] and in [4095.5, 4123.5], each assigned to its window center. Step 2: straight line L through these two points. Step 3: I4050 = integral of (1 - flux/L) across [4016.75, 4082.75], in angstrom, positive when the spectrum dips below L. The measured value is -3.9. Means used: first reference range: 268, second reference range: 262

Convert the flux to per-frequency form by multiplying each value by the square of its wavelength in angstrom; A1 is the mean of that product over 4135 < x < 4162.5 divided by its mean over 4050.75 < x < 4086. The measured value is 1.06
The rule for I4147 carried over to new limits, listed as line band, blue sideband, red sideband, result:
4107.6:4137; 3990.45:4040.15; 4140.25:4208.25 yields 1.5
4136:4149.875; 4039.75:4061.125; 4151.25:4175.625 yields -1.4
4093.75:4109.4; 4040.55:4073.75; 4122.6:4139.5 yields 1.1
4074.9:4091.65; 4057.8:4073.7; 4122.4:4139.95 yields 0.1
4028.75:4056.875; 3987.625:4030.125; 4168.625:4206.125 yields -0.7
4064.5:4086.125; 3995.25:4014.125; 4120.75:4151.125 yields -0.8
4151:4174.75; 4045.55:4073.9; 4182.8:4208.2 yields 1.3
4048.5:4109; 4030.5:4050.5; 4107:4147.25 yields 0.8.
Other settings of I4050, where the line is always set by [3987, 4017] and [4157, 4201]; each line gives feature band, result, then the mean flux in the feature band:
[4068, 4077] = -0.4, 284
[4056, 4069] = -0.5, 281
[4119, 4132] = 0.3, 271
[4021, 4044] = -1.3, 283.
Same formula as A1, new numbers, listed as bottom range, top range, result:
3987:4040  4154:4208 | 1.13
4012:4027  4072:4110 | 1.03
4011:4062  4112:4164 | 1.05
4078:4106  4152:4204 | 1.08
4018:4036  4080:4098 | 1.02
